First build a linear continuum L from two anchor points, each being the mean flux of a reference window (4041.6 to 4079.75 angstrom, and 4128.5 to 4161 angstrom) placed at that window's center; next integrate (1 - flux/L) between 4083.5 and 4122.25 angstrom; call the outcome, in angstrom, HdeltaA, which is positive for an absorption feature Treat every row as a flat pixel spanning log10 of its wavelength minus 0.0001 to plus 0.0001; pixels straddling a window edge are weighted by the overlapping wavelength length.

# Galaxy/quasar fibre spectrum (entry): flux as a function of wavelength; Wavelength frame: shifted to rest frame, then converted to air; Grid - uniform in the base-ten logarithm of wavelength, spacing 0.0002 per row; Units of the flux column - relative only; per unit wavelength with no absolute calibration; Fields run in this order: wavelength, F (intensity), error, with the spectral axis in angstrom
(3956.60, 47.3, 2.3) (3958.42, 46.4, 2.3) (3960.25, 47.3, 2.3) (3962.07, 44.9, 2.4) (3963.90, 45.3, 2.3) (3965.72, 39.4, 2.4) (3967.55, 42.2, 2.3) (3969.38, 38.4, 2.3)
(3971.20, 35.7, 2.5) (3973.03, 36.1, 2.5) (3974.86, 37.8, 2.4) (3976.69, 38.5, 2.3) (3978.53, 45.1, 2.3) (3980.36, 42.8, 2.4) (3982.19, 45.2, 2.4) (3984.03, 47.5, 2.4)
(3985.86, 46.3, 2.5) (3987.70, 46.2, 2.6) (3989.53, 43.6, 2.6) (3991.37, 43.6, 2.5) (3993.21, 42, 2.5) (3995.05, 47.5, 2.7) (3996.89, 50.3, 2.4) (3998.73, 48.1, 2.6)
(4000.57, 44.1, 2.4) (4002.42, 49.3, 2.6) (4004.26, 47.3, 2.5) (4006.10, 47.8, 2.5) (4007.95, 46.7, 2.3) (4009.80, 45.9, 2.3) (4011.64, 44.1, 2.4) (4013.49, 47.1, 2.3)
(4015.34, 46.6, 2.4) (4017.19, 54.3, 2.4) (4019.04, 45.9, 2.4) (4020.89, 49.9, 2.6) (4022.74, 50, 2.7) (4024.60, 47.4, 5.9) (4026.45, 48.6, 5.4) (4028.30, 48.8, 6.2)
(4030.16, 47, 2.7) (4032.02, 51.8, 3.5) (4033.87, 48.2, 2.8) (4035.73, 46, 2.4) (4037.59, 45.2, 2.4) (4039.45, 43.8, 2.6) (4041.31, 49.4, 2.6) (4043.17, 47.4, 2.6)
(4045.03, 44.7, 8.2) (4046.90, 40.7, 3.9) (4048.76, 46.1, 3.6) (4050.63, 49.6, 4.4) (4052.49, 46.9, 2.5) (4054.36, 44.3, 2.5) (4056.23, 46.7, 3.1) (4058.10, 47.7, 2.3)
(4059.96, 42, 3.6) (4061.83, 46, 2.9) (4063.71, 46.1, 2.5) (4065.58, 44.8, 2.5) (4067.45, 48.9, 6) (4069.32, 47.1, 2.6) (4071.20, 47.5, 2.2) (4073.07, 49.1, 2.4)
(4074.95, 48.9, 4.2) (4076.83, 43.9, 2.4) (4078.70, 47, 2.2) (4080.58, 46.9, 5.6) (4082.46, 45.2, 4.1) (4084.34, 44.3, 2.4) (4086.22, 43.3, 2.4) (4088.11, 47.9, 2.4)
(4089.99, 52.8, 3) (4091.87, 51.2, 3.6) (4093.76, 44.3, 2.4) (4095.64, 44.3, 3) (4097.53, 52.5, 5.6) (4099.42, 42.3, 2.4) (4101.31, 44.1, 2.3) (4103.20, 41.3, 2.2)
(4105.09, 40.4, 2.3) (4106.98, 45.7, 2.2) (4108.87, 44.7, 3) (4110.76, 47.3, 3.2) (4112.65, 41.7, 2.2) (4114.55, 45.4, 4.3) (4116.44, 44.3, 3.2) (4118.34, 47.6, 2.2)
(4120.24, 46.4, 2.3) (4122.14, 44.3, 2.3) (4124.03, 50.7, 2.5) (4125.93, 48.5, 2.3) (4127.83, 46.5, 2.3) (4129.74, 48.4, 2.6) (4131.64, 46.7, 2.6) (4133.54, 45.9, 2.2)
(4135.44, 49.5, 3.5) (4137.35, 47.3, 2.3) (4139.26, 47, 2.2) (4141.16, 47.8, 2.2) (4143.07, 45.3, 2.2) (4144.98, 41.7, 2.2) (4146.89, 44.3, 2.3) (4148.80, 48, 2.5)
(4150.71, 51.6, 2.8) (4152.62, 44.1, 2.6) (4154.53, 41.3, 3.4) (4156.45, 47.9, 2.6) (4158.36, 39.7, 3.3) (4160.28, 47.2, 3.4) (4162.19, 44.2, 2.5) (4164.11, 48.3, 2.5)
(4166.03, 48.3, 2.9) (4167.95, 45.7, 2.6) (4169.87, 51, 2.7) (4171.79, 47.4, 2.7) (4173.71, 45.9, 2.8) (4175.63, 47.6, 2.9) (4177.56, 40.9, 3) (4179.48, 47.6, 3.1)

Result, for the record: 0.5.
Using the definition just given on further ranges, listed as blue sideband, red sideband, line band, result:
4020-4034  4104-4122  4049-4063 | 0.4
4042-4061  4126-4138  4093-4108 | 0.8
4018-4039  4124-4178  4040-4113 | 2.1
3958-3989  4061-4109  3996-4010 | -1.3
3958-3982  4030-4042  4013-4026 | -0.8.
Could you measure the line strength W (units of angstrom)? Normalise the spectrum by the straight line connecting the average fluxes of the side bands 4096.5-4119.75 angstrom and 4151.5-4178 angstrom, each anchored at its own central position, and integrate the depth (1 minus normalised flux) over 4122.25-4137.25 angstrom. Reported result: -0.9 angstrom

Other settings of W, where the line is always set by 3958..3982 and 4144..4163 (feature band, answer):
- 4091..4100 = -0.65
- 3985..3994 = -0.53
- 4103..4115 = 0.08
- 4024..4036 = -1.61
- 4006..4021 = -1.80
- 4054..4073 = -1.31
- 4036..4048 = -0.66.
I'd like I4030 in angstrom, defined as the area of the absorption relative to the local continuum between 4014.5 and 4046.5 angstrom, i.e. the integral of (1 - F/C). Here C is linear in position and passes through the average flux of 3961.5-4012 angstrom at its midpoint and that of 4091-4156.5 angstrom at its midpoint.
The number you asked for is -2.3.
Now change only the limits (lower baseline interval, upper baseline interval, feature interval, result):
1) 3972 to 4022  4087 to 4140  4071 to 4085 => -0.1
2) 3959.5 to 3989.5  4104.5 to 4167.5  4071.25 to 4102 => -1.3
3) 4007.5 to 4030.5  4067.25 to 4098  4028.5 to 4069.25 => 1.0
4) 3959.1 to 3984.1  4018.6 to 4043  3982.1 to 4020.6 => -1.7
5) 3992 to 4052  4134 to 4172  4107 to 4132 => 0.1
